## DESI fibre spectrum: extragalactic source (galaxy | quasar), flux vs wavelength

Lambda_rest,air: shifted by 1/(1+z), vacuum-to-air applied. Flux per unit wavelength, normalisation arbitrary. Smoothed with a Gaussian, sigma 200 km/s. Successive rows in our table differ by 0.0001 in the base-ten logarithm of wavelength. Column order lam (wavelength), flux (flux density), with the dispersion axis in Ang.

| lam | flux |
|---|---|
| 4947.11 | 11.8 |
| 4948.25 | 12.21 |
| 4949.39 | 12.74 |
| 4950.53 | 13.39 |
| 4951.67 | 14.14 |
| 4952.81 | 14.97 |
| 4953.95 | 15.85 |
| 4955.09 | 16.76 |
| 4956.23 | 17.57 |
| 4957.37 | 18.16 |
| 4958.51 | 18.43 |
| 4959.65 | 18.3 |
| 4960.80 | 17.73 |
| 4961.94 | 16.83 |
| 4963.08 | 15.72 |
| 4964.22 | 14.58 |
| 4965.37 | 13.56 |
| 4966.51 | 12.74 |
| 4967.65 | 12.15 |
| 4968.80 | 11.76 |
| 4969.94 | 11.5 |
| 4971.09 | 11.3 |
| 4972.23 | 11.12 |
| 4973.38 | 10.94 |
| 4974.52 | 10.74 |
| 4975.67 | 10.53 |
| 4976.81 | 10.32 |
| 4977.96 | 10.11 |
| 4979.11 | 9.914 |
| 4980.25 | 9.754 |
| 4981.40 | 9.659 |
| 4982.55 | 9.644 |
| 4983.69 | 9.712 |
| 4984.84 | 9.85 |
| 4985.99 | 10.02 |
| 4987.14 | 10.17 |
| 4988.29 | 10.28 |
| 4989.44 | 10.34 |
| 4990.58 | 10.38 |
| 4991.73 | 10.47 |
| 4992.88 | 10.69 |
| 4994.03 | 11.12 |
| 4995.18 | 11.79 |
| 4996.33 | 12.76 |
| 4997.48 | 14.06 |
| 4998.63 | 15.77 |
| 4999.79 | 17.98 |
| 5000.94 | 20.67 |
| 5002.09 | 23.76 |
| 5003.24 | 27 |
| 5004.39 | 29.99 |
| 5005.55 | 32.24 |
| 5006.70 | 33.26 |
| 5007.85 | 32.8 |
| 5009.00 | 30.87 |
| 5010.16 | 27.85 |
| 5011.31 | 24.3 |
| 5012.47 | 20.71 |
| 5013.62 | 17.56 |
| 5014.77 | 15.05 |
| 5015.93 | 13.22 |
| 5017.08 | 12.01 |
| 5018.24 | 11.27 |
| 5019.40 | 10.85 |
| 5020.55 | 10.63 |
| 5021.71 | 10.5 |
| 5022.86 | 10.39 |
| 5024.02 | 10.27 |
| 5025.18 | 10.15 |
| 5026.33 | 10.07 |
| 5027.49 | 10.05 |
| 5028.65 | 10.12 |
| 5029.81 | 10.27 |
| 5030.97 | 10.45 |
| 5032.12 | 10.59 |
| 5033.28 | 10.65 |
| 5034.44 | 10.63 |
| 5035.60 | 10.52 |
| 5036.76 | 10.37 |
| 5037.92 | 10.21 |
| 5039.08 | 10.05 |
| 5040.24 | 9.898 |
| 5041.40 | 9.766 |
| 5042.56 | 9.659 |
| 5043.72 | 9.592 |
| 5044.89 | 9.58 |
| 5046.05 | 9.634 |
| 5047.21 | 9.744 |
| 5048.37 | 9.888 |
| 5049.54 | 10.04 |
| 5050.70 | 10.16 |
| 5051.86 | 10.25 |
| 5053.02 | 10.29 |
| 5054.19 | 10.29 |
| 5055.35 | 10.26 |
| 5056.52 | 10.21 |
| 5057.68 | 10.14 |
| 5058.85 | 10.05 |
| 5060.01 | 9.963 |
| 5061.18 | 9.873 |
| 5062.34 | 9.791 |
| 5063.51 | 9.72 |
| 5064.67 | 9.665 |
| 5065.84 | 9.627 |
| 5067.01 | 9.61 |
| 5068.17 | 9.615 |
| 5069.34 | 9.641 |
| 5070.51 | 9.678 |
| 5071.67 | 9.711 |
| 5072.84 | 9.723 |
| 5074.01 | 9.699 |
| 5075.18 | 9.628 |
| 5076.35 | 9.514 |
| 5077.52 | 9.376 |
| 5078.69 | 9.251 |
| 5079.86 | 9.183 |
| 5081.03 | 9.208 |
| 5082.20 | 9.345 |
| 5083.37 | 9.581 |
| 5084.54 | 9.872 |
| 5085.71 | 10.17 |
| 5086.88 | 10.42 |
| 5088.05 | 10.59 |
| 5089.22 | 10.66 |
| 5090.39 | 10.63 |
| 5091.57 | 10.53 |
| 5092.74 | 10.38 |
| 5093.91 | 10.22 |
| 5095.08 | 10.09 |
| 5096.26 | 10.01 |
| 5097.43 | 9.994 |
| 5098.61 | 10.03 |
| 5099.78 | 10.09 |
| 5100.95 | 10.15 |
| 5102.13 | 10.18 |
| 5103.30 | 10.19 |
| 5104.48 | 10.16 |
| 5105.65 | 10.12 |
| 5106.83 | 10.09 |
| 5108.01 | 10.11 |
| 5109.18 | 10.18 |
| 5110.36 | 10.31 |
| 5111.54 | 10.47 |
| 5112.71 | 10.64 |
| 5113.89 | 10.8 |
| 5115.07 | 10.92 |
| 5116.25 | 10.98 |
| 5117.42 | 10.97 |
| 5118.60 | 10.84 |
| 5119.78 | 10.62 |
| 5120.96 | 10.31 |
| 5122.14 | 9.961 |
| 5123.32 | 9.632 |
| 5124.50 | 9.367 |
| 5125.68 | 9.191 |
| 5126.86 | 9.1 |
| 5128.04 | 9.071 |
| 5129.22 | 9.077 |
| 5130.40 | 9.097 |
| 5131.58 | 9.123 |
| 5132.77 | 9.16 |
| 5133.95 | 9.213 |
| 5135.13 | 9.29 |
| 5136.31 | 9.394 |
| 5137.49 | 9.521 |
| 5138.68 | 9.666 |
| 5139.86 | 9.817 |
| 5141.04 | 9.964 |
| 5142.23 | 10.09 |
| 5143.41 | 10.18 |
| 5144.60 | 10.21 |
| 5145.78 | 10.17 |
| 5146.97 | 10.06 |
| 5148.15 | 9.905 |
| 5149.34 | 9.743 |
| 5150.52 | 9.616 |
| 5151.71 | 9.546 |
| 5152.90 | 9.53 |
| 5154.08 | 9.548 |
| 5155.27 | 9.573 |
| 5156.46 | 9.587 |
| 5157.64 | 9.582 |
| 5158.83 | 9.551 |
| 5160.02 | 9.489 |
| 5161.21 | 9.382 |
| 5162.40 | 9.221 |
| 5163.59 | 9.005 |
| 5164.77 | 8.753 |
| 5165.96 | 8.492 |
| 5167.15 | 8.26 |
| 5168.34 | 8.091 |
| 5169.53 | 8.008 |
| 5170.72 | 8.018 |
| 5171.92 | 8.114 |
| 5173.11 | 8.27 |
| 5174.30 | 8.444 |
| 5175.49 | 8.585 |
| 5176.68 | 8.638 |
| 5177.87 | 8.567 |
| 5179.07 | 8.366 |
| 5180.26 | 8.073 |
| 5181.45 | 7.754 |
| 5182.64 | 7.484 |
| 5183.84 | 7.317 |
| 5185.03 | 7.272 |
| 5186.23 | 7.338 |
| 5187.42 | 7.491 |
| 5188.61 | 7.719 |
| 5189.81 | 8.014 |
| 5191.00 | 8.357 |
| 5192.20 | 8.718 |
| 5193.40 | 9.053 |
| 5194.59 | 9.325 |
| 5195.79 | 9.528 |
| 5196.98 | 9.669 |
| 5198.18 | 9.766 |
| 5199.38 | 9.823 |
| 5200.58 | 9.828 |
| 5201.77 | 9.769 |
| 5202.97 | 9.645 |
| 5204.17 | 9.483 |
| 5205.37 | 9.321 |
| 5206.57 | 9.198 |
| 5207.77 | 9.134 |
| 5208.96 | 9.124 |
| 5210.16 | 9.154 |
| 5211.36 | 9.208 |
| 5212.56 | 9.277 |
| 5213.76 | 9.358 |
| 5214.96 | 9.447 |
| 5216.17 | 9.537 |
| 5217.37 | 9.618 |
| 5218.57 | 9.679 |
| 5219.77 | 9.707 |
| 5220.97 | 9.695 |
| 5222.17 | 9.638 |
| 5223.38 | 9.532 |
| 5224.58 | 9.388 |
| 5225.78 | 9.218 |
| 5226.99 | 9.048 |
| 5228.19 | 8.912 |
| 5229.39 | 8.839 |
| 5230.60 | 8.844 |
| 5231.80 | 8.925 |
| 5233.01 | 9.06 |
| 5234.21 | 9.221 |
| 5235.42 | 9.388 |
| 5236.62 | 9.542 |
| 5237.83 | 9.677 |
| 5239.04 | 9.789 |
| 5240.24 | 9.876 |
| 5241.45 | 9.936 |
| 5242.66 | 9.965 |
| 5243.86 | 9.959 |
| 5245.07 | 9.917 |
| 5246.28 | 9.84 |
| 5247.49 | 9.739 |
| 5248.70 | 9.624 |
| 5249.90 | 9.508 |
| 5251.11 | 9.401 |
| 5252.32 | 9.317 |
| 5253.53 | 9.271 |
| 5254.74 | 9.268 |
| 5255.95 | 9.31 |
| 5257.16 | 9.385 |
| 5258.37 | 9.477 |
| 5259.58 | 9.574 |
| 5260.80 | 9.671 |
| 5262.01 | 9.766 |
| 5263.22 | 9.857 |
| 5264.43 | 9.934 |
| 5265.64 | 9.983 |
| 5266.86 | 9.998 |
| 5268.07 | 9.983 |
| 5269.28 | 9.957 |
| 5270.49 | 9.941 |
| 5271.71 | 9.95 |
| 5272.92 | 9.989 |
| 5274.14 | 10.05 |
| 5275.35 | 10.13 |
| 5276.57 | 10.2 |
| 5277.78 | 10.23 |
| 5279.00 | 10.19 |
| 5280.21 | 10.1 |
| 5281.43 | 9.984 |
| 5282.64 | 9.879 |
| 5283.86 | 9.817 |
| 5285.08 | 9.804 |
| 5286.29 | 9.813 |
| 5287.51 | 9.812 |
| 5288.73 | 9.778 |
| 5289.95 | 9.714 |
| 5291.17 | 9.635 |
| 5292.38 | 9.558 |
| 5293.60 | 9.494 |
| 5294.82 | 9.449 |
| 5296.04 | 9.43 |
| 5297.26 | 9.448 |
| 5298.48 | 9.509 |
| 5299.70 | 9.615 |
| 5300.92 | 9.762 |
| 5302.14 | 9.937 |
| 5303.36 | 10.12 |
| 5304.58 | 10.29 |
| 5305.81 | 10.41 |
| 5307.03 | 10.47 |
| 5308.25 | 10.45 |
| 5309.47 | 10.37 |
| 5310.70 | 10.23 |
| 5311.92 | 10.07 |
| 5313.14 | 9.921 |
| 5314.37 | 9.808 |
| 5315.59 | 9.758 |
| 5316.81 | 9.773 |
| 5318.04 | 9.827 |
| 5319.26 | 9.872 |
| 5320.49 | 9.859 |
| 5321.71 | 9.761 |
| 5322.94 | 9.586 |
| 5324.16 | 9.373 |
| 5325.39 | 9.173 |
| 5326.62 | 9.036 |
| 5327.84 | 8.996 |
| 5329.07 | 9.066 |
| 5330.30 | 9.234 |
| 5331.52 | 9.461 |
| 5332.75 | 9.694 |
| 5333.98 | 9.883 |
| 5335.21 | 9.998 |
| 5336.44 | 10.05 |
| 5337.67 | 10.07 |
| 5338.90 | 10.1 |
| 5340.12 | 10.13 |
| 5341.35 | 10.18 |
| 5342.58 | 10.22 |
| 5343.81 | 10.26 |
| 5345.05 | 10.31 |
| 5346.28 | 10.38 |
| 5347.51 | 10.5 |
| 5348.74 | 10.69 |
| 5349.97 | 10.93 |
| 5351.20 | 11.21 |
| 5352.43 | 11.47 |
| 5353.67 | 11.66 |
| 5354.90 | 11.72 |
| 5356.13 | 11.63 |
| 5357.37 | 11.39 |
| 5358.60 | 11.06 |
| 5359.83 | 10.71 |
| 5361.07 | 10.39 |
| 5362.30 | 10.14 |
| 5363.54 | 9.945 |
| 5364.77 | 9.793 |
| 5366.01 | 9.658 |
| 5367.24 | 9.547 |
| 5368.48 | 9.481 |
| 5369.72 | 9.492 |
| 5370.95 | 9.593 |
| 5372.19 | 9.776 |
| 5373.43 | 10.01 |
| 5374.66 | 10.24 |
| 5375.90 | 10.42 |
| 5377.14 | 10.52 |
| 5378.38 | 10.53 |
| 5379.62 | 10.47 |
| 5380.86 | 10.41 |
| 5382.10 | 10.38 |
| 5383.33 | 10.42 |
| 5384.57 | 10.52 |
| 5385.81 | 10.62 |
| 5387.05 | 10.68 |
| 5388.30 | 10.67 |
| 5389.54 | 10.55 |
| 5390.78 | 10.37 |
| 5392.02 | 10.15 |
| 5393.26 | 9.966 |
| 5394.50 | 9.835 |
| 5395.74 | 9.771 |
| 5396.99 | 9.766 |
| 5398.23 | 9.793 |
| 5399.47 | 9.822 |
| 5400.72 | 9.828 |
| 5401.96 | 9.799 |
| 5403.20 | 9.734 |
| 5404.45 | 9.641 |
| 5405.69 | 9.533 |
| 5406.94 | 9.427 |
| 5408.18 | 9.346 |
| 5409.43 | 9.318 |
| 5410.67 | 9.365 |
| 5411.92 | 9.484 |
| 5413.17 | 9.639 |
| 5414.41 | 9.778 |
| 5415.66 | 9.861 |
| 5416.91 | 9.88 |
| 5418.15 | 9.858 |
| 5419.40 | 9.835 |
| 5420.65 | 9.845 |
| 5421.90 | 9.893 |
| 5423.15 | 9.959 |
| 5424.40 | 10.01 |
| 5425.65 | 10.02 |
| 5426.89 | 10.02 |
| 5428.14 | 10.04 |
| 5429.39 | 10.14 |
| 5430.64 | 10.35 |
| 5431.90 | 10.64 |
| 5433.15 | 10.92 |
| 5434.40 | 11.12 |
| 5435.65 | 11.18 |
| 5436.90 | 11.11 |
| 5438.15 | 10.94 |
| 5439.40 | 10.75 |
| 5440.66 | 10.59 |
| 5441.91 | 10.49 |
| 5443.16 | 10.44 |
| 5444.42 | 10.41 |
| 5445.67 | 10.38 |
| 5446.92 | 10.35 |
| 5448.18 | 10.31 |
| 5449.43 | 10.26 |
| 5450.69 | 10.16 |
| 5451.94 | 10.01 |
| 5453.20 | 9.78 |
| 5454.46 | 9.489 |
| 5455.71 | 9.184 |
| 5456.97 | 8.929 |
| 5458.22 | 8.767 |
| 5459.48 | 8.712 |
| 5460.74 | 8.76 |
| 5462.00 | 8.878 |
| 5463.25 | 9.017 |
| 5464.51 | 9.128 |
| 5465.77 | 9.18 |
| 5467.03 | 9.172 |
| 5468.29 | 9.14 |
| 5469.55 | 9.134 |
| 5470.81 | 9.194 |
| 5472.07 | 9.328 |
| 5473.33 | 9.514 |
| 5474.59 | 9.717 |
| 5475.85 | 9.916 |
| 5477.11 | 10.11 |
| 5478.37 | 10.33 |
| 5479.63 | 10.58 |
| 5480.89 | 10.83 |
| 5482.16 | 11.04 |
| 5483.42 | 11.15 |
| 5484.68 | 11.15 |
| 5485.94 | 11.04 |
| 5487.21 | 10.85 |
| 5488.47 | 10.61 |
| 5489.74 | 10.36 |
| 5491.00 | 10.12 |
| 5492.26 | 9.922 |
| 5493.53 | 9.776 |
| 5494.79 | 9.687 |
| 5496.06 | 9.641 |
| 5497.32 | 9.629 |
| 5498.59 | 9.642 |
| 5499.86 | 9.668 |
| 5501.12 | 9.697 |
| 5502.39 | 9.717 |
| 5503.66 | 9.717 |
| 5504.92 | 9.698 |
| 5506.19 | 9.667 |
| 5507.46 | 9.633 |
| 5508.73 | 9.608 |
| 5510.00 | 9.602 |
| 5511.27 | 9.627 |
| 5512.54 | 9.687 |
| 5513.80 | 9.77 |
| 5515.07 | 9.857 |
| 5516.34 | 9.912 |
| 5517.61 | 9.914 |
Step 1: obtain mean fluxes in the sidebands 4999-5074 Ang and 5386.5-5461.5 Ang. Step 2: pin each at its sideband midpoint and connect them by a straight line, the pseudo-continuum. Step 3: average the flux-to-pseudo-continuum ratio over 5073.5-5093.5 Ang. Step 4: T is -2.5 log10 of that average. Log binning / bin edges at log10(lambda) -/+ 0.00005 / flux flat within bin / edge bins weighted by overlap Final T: 0.30 mag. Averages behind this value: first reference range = 13.4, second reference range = 9.99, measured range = 9.89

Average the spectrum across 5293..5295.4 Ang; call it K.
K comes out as 9.47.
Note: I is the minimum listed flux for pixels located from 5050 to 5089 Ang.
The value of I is 9.183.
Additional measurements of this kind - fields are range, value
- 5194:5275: 8.839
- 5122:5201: 7.272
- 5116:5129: 9.071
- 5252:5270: 9.268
